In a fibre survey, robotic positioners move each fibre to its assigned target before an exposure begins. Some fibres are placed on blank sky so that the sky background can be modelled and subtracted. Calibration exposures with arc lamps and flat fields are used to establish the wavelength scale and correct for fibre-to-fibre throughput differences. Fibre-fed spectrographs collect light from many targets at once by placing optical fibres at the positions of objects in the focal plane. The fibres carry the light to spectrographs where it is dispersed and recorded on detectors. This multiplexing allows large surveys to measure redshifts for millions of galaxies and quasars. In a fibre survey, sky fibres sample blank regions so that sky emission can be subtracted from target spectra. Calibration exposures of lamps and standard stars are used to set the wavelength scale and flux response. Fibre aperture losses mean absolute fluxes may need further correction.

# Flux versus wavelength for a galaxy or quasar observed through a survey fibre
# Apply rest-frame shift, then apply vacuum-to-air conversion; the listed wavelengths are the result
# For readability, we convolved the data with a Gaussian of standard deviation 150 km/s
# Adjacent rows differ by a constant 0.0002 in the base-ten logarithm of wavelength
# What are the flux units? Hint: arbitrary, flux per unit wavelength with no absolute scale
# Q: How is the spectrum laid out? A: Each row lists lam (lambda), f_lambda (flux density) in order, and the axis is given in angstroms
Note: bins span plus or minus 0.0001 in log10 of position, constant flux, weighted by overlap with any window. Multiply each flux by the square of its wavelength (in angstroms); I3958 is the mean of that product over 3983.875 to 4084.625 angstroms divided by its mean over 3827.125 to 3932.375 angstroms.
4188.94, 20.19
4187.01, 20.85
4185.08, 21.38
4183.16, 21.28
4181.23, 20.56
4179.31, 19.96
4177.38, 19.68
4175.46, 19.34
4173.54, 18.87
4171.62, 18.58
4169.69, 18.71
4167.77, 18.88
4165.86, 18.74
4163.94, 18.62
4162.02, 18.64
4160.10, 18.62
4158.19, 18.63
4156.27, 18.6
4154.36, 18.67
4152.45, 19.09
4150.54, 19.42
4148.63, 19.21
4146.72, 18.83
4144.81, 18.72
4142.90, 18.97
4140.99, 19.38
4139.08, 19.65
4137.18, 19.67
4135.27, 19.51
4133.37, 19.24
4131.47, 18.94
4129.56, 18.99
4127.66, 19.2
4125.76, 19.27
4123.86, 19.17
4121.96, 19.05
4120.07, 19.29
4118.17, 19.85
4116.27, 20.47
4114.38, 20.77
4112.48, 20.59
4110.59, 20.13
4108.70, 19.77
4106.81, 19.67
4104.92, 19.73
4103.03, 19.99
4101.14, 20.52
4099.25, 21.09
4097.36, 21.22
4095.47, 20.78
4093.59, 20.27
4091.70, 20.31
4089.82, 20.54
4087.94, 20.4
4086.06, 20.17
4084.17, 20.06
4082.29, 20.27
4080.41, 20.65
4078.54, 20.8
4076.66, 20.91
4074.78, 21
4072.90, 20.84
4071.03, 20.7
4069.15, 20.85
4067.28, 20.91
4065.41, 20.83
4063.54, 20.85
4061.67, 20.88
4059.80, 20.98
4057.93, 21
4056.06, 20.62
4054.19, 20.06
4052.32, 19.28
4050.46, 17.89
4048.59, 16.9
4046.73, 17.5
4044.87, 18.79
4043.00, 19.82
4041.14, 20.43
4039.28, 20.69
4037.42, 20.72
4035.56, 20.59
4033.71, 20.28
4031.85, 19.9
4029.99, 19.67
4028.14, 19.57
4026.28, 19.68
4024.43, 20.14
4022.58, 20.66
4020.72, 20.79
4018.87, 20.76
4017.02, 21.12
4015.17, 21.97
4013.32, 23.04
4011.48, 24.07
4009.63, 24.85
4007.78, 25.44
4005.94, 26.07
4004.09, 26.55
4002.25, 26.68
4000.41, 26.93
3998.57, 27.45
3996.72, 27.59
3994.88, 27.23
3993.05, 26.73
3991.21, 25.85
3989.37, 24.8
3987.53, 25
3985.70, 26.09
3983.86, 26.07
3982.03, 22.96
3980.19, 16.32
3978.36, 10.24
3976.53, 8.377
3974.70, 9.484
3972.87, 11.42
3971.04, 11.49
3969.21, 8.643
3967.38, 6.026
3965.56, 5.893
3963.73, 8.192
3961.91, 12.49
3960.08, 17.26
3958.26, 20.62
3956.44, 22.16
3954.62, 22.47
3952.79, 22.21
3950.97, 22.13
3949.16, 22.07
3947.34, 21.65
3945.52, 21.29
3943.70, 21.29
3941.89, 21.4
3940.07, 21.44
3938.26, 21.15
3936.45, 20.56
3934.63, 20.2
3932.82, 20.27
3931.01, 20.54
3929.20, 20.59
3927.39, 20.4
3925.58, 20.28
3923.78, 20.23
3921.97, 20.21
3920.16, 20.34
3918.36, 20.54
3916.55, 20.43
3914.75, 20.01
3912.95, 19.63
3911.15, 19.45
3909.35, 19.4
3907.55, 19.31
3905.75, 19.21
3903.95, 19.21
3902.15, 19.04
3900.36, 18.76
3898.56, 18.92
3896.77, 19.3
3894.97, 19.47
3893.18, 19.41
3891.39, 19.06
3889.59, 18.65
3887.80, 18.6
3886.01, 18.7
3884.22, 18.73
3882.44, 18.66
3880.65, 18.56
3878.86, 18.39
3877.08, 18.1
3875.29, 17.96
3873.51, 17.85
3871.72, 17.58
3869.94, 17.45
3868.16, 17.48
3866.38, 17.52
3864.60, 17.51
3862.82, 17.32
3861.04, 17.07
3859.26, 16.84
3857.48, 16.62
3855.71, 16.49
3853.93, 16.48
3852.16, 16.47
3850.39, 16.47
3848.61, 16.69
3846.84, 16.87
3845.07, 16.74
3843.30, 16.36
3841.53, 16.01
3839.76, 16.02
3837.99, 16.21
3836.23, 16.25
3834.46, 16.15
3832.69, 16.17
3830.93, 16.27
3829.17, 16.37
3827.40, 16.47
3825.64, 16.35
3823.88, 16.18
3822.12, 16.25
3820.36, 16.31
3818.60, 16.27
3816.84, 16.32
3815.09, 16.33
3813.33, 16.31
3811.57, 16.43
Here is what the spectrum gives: 1.3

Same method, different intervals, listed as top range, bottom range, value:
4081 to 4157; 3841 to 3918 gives 1.23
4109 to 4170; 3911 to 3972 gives 1.14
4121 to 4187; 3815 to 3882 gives 1.33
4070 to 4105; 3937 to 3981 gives 1.36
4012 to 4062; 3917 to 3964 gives 1.05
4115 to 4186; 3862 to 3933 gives 1.15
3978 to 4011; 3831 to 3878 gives 1.58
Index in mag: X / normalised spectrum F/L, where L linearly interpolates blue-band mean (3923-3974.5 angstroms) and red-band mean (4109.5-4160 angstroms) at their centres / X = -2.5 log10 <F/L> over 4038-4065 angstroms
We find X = -0.06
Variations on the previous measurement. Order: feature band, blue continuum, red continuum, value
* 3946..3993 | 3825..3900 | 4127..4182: 0.038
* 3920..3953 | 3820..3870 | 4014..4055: -0.154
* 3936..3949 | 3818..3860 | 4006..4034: -0.104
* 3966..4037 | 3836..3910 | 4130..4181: -0.129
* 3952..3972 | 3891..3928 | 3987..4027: 0.473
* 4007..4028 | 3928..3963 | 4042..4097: -0.081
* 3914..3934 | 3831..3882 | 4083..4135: -0.146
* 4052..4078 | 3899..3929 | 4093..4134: -0.045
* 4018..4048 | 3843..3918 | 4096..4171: -0.057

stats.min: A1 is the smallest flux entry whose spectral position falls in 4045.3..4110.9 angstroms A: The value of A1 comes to 16.9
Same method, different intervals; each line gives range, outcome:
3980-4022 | 16.32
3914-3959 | 20.01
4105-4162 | 18.6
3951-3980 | 5.893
